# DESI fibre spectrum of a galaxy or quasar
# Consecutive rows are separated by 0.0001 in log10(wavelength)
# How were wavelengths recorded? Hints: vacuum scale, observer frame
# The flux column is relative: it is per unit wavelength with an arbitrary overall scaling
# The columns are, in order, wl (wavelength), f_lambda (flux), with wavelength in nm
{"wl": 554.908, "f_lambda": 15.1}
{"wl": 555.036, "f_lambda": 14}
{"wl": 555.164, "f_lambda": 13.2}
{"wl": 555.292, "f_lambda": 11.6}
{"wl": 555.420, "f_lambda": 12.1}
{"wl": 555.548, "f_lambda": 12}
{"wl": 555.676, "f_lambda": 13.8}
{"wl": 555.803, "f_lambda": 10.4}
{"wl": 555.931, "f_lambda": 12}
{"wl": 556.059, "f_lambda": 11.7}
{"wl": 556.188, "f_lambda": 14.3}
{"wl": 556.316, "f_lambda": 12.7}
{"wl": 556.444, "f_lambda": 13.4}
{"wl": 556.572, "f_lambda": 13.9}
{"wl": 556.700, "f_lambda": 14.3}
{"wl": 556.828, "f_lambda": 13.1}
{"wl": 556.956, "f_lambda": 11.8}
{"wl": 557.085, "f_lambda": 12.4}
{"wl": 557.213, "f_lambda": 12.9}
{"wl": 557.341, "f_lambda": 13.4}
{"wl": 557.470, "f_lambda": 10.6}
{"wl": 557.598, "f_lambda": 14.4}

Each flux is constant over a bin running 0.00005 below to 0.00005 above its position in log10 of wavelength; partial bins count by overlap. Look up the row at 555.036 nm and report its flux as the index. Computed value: 14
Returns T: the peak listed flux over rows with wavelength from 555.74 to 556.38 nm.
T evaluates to 14.3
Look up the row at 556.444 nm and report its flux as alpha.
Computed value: 13.4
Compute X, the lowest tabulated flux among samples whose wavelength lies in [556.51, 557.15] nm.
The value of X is 11.8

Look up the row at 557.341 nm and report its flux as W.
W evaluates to 13.4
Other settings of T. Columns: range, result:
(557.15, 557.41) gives 13.4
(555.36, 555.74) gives 13.8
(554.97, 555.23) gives 14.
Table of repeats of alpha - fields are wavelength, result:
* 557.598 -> 14.4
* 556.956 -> 11.8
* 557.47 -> 10.6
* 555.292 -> 11.6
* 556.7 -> 14.3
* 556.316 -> 12.7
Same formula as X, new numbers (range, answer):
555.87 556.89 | 11.7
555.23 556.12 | 10.4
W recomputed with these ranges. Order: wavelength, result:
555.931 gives 12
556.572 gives 13.9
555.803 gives 10.4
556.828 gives 13.1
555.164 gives 13.2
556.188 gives 14.3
